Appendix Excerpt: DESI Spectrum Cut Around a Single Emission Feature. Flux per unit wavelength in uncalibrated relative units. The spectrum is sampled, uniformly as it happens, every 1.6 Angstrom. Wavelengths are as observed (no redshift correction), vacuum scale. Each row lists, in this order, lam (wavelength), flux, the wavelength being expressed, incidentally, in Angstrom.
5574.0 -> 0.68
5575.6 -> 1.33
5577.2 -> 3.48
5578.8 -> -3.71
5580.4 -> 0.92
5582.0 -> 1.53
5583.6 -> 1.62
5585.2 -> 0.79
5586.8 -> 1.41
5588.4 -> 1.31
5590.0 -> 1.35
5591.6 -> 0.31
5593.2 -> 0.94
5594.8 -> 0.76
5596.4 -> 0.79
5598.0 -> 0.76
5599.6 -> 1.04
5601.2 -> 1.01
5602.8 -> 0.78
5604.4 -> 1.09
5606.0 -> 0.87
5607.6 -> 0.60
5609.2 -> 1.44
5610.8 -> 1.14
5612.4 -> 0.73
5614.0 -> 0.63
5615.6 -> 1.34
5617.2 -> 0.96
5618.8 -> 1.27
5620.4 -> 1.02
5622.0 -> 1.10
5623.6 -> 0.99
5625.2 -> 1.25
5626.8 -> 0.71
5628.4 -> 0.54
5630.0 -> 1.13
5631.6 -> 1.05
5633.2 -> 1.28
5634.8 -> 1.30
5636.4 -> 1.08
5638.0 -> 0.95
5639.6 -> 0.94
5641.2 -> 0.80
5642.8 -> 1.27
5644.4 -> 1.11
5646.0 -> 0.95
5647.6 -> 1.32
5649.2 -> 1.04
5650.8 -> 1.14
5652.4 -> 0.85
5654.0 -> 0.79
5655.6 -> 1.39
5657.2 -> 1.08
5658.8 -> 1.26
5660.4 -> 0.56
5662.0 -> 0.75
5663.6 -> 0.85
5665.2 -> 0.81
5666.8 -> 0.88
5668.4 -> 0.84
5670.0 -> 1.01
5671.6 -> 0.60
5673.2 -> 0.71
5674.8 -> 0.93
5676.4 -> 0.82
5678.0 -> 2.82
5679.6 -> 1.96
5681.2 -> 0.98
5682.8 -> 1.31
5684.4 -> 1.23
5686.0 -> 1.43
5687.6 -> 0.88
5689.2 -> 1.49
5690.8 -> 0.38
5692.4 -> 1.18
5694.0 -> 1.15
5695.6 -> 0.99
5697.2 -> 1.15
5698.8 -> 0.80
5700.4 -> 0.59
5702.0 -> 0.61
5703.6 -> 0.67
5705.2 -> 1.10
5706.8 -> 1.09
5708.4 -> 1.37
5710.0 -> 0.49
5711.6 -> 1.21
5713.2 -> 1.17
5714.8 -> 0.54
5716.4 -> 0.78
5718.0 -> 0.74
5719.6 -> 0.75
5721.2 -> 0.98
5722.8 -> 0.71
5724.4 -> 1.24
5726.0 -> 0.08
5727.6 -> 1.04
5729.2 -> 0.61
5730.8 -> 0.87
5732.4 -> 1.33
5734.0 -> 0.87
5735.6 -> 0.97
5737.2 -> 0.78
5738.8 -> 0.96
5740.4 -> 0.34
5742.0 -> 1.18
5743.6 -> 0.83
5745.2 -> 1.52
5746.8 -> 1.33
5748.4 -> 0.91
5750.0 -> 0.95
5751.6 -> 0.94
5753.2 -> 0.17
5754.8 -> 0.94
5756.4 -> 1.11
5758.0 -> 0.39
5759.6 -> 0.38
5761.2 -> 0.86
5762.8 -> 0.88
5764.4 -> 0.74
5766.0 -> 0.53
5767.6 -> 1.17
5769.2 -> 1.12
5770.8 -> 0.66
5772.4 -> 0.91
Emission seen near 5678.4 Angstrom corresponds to H-beta 4861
